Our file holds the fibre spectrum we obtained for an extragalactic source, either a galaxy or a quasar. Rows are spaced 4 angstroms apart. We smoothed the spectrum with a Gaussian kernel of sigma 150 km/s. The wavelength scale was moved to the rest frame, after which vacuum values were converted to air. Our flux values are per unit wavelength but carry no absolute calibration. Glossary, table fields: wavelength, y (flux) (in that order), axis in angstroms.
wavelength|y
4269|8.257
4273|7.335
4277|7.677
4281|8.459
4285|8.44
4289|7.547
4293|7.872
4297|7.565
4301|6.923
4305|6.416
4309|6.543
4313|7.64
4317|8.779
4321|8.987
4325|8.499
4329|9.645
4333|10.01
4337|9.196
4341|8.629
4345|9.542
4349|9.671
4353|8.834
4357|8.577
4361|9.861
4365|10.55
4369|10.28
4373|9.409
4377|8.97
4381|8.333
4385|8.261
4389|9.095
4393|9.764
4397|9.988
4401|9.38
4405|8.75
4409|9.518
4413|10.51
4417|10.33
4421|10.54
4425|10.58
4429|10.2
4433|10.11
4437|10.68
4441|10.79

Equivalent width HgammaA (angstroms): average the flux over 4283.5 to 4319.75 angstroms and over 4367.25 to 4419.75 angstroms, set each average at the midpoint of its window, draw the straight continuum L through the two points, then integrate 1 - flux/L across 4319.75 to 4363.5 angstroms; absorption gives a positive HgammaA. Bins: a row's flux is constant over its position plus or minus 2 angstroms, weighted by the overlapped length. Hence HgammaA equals -4.6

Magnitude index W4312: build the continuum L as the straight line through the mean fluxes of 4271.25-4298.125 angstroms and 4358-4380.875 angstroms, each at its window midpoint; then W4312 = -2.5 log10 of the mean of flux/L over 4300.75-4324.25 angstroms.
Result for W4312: 0.109 mag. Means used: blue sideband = 7.86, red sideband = 9.64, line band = 7.65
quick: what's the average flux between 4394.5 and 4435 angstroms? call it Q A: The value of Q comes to 9.99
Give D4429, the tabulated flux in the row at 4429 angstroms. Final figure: 10.2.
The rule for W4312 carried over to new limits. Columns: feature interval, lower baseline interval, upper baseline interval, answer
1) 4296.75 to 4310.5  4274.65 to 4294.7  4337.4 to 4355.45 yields 0.224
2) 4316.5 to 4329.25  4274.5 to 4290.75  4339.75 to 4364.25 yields -0.020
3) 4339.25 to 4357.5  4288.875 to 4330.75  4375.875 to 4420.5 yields -0.069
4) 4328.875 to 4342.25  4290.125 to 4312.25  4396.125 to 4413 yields -0.185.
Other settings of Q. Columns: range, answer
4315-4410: 9.27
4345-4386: 9.31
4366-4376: 9.83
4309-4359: 8.9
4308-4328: 8.24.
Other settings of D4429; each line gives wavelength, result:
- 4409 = 9.518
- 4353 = 8.834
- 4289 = 7.547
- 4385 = 8.261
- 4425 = 10.58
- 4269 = 8.257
